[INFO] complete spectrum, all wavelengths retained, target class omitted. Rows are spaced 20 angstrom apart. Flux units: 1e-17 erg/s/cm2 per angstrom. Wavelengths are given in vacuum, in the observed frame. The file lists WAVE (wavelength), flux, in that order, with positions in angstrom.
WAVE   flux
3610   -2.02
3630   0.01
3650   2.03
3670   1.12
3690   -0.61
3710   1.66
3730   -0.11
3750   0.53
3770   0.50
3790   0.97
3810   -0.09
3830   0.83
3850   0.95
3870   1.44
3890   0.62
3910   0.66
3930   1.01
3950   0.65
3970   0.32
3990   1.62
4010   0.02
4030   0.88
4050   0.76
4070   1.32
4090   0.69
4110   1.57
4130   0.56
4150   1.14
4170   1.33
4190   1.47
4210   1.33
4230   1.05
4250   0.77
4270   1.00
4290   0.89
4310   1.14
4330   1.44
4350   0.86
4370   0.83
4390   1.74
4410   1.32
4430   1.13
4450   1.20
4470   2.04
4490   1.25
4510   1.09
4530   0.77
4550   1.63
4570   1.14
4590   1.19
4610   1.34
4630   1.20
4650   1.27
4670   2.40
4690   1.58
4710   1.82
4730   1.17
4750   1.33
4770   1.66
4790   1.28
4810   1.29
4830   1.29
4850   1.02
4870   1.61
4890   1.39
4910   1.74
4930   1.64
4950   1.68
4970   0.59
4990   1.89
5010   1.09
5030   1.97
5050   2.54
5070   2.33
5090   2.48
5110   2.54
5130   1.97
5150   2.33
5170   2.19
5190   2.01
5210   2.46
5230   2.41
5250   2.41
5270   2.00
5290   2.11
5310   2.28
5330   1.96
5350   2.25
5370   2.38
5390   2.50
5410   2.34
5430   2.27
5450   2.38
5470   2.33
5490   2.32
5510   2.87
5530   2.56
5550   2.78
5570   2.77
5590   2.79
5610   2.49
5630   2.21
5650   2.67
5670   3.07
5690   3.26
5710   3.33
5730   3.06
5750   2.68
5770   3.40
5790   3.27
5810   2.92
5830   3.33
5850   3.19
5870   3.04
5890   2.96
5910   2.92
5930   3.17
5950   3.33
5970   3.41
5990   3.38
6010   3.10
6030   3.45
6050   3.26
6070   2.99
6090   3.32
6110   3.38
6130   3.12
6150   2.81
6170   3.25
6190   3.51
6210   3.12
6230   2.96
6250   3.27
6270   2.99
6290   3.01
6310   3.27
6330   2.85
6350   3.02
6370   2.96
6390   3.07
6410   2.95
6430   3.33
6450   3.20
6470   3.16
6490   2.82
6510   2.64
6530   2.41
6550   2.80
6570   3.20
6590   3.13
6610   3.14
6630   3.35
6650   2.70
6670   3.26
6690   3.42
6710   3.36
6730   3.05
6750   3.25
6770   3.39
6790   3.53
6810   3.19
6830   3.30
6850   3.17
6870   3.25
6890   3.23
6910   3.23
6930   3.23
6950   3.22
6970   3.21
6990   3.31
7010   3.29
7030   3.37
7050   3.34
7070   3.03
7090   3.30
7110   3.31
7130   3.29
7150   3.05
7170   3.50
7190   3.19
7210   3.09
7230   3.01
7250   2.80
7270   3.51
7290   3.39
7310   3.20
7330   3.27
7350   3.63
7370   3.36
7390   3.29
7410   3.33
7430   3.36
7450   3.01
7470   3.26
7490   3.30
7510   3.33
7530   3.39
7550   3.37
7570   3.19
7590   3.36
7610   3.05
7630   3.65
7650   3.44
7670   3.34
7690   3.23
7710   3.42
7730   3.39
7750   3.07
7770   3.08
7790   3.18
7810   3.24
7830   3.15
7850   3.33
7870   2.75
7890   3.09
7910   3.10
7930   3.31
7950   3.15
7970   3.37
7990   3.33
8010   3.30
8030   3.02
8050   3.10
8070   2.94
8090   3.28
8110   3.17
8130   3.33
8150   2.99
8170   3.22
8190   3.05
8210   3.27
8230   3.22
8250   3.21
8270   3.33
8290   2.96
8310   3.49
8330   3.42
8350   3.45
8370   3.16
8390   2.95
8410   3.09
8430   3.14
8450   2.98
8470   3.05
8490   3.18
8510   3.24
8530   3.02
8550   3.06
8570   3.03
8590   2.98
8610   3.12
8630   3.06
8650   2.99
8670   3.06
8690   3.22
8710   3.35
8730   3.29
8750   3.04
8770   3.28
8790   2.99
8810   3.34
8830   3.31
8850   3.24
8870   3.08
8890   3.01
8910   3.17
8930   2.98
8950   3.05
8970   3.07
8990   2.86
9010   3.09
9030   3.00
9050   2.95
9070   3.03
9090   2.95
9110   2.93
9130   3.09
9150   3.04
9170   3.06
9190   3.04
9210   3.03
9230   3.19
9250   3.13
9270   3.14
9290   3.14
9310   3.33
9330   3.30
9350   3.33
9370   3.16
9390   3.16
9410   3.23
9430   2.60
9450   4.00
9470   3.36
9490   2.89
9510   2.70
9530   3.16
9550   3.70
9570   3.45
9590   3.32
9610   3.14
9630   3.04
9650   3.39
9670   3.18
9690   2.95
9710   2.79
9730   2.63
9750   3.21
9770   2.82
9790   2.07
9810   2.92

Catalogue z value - 0.263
